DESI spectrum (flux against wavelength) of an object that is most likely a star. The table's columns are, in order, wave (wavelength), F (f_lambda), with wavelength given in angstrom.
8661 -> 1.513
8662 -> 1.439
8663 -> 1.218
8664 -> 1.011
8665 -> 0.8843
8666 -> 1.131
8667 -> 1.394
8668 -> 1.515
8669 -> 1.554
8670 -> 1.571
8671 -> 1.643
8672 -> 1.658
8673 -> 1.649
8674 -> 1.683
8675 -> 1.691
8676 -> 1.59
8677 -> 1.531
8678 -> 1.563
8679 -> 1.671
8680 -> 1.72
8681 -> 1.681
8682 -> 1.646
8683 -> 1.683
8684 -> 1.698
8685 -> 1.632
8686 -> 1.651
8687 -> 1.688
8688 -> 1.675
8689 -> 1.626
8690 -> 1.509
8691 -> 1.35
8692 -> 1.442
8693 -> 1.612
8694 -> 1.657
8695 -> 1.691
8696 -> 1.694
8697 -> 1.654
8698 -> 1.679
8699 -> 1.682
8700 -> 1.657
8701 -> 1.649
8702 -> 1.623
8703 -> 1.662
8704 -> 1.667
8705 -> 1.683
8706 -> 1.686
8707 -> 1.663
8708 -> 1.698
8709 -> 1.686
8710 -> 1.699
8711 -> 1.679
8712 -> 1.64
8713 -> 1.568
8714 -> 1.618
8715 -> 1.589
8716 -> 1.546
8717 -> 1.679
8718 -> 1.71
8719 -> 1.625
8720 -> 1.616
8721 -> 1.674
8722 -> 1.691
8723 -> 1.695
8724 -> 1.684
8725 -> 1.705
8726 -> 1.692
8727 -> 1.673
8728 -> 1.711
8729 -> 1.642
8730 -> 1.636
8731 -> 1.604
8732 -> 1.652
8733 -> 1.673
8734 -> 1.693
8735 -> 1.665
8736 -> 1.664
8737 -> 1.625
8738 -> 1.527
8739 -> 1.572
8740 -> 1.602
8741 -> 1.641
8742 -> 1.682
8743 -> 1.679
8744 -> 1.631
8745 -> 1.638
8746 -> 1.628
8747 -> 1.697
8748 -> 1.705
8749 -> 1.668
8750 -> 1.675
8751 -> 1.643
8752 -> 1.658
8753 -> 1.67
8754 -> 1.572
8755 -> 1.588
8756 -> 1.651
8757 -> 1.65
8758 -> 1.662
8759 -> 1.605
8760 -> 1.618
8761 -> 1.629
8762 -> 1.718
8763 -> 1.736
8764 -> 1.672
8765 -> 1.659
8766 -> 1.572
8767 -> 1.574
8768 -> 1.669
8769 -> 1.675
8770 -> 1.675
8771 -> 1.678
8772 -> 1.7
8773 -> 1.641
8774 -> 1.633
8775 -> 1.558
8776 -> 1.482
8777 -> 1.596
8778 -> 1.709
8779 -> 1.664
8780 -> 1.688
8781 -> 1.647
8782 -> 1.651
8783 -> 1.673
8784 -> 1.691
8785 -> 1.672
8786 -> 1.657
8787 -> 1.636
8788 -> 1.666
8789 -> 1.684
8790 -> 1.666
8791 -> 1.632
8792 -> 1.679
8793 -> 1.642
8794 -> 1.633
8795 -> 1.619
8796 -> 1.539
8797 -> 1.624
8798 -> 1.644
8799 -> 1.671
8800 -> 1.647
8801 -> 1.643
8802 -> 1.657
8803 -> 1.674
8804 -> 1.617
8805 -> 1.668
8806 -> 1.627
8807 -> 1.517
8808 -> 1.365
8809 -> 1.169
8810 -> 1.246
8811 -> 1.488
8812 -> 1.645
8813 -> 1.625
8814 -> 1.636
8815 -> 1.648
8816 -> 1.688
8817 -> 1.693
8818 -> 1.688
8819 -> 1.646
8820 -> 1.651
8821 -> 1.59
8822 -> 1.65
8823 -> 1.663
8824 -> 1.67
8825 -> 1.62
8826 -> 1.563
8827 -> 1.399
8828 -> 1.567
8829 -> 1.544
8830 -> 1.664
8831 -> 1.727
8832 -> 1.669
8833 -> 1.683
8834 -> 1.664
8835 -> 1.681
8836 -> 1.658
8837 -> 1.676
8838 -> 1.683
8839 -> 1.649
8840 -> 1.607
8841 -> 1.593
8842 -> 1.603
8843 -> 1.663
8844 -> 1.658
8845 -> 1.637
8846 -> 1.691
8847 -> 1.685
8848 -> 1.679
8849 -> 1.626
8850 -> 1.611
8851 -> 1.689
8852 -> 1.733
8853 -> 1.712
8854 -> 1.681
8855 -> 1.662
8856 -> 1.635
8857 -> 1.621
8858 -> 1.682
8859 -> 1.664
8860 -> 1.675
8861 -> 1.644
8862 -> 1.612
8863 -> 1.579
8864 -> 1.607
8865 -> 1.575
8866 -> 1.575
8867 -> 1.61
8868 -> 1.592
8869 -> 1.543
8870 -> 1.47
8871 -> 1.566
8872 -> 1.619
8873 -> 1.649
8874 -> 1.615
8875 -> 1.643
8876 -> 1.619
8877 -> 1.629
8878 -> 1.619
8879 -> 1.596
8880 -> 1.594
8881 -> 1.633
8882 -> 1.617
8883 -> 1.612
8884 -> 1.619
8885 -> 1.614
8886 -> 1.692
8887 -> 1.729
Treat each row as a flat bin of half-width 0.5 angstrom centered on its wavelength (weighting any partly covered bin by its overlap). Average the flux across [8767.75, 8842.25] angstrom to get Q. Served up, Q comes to 1.62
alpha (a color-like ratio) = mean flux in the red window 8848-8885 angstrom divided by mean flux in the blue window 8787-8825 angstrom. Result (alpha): 1.01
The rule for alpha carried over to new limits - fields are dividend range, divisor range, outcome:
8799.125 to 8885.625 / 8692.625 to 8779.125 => 0.98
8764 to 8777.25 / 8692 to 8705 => 0.98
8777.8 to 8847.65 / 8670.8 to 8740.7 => 0.99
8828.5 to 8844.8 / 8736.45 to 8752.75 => 1.01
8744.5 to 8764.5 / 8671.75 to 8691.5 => 1.02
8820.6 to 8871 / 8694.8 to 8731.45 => 0.98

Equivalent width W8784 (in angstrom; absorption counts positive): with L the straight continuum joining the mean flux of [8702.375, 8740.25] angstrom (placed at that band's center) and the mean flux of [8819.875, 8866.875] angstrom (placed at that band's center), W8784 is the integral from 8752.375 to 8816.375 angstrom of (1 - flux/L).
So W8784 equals 0.9 angstrom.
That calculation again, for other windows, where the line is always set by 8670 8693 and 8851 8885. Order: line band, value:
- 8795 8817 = 0.6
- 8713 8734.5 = -0.5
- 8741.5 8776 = -0.6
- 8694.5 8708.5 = -0.4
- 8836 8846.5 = -0.2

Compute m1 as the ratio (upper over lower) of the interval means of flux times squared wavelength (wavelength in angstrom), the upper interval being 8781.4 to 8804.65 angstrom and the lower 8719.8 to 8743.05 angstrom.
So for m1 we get 1.0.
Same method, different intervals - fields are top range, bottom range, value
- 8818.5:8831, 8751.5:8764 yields 0.99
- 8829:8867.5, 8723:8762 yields 1.03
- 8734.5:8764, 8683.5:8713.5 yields 1.01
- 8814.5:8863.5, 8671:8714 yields 1.04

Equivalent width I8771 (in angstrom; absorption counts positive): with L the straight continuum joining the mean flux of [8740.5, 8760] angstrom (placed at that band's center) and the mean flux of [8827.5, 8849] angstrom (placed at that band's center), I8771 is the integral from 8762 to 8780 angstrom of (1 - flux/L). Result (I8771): 0.1 angstrom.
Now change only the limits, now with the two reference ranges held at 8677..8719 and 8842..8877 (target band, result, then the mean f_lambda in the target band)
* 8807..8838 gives 0.7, 1.6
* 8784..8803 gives -0.1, 1.65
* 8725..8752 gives -0.2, 1.65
